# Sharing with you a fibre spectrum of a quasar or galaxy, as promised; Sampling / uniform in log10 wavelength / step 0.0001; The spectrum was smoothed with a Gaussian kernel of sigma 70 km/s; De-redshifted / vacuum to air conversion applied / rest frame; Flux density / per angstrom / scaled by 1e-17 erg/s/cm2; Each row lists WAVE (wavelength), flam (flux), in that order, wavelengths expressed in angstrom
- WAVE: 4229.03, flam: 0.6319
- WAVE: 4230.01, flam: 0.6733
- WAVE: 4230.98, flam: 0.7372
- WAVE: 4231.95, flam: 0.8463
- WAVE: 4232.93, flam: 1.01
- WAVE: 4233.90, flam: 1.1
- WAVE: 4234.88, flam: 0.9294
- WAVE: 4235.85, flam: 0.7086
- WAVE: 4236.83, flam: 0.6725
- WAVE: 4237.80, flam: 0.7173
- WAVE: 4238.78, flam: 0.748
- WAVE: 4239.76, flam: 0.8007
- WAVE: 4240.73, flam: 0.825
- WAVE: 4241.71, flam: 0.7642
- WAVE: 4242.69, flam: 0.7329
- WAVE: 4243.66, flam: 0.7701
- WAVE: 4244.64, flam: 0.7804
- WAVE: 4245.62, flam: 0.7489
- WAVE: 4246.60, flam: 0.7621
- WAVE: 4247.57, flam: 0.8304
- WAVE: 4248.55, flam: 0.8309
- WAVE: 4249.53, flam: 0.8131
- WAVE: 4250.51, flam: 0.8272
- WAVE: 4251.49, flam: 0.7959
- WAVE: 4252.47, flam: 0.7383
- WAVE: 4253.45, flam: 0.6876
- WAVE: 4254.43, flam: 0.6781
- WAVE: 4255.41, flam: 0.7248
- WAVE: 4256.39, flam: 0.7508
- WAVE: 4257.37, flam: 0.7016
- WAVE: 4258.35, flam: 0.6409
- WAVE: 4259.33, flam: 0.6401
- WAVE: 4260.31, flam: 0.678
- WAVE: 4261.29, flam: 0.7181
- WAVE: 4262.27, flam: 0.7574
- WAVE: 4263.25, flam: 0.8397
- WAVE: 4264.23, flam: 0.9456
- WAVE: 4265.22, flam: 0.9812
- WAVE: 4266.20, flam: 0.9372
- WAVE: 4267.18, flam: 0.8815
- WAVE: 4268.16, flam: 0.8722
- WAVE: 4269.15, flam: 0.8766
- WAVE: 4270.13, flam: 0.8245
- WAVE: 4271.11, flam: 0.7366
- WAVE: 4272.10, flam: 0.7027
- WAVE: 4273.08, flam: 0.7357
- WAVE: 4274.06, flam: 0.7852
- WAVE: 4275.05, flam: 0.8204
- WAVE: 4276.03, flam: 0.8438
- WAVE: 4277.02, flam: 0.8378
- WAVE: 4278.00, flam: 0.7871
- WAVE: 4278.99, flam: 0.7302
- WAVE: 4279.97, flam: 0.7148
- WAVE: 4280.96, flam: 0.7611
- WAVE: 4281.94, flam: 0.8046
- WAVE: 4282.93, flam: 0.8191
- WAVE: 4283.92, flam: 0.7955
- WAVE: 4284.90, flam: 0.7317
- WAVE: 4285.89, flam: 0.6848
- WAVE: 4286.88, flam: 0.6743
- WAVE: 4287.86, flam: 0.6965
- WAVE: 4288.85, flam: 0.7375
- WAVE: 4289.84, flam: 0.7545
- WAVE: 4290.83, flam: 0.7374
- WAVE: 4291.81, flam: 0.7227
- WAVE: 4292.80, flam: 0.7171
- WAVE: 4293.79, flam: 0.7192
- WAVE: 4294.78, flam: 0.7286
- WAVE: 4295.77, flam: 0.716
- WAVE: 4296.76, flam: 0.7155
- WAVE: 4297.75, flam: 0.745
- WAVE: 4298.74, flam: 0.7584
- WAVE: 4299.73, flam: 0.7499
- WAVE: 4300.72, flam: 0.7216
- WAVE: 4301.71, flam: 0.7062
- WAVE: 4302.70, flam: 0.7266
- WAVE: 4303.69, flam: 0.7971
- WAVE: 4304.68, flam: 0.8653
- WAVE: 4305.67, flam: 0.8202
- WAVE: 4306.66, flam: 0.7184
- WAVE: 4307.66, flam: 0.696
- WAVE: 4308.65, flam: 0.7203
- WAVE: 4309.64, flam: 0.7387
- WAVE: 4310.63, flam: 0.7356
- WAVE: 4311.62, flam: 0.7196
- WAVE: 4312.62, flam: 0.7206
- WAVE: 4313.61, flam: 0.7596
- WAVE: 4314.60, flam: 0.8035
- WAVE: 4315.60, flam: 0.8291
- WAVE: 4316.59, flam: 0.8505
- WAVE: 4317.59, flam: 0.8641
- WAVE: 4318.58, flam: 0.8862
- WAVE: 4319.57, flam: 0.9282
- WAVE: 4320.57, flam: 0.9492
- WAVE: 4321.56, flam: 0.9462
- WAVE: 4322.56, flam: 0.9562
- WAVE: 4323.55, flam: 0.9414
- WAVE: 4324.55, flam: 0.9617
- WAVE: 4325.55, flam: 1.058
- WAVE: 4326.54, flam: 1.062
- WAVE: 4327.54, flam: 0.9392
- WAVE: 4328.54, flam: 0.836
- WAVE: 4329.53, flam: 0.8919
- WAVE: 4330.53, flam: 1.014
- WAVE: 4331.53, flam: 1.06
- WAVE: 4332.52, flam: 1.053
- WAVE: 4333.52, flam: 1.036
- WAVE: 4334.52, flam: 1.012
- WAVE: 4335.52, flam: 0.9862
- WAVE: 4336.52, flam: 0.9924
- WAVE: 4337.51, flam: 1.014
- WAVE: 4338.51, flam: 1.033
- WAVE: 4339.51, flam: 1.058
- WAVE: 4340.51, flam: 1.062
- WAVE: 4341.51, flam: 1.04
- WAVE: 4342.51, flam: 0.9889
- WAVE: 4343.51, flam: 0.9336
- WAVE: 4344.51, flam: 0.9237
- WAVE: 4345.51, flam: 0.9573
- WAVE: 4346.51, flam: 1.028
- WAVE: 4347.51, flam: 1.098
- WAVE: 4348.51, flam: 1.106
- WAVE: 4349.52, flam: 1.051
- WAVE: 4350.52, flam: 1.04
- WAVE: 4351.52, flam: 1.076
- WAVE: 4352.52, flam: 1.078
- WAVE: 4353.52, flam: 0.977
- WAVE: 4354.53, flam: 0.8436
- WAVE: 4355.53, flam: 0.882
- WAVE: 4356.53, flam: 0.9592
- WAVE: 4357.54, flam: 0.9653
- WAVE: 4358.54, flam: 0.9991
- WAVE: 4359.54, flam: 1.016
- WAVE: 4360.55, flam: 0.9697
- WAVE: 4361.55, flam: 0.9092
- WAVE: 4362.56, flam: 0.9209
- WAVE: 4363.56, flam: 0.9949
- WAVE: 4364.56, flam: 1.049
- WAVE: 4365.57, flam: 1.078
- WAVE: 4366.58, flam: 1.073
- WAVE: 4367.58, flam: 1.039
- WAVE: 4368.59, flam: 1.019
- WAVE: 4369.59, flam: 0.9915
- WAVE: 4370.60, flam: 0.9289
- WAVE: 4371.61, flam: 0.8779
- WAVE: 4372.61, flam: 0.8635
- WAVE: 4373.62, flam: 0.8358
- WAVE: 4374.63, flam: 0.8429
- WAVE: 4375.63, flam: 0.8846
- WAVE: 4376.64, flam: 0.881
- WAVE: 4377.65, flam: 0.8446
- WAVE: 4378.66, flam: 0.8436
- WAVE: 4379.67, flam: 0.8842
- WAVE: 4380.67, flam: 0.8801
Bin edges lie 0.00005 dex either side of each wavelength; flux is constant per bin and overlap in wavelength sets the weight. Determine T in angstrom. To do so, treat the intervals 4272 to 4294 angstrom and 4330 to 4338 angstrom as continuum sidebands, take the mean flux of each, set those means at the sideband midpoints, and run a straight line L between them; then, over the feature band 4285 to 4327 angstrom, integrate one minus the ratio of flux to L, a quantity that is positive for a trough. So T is 3.98 angstrom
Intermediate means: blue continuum 0.754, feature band 0.793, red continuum 1.02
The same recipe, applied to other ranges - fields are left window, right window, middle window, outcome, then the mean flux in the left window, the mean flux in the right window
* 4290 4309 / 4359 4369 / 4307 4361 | -3.7 angstrom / 0.741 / 1.01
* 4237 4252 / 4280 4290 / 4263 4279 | -1.6 angstrom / 0.781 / 0.744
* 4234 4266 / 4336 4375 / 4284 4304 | 3.1 angstrom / 0.772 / 0.988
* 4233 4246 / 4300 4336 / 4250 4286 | 2.0 angstrom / 0.799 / 0.869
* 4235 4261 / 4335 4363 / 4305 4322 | 2.0 angstrom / 0.747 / 0.997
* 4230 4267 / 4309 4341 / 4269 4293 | 2.4 angstrom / 0.788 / 0.927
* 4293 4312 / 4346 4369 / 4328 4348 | -1.9 angstrom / 0.742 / 1.01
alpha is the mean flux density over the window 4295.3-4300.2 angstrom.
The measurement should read 0.737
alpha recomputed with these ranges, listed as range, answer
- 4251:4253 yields 0.765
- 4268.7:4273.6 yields 0.776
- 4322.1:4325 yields 0.953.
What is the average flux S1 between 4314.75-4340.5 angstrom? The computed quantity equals 0.966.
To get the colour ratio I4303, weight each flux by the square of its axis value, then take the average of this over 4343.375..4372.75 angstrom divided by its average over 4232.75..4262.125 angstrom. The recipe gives 1.4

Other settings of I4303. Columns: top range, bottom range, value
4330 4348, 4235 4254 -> 1.38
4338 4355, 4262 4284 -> 1.29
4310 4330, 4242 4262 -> 1.22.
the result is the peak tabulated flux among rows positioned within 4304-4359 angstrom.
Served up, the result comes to 1.106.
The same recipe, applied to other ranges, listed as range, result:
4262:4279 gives 0.9812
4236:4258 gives 0.8309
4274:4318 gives 0.8653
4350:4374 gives 1.078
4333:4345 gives 1.062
